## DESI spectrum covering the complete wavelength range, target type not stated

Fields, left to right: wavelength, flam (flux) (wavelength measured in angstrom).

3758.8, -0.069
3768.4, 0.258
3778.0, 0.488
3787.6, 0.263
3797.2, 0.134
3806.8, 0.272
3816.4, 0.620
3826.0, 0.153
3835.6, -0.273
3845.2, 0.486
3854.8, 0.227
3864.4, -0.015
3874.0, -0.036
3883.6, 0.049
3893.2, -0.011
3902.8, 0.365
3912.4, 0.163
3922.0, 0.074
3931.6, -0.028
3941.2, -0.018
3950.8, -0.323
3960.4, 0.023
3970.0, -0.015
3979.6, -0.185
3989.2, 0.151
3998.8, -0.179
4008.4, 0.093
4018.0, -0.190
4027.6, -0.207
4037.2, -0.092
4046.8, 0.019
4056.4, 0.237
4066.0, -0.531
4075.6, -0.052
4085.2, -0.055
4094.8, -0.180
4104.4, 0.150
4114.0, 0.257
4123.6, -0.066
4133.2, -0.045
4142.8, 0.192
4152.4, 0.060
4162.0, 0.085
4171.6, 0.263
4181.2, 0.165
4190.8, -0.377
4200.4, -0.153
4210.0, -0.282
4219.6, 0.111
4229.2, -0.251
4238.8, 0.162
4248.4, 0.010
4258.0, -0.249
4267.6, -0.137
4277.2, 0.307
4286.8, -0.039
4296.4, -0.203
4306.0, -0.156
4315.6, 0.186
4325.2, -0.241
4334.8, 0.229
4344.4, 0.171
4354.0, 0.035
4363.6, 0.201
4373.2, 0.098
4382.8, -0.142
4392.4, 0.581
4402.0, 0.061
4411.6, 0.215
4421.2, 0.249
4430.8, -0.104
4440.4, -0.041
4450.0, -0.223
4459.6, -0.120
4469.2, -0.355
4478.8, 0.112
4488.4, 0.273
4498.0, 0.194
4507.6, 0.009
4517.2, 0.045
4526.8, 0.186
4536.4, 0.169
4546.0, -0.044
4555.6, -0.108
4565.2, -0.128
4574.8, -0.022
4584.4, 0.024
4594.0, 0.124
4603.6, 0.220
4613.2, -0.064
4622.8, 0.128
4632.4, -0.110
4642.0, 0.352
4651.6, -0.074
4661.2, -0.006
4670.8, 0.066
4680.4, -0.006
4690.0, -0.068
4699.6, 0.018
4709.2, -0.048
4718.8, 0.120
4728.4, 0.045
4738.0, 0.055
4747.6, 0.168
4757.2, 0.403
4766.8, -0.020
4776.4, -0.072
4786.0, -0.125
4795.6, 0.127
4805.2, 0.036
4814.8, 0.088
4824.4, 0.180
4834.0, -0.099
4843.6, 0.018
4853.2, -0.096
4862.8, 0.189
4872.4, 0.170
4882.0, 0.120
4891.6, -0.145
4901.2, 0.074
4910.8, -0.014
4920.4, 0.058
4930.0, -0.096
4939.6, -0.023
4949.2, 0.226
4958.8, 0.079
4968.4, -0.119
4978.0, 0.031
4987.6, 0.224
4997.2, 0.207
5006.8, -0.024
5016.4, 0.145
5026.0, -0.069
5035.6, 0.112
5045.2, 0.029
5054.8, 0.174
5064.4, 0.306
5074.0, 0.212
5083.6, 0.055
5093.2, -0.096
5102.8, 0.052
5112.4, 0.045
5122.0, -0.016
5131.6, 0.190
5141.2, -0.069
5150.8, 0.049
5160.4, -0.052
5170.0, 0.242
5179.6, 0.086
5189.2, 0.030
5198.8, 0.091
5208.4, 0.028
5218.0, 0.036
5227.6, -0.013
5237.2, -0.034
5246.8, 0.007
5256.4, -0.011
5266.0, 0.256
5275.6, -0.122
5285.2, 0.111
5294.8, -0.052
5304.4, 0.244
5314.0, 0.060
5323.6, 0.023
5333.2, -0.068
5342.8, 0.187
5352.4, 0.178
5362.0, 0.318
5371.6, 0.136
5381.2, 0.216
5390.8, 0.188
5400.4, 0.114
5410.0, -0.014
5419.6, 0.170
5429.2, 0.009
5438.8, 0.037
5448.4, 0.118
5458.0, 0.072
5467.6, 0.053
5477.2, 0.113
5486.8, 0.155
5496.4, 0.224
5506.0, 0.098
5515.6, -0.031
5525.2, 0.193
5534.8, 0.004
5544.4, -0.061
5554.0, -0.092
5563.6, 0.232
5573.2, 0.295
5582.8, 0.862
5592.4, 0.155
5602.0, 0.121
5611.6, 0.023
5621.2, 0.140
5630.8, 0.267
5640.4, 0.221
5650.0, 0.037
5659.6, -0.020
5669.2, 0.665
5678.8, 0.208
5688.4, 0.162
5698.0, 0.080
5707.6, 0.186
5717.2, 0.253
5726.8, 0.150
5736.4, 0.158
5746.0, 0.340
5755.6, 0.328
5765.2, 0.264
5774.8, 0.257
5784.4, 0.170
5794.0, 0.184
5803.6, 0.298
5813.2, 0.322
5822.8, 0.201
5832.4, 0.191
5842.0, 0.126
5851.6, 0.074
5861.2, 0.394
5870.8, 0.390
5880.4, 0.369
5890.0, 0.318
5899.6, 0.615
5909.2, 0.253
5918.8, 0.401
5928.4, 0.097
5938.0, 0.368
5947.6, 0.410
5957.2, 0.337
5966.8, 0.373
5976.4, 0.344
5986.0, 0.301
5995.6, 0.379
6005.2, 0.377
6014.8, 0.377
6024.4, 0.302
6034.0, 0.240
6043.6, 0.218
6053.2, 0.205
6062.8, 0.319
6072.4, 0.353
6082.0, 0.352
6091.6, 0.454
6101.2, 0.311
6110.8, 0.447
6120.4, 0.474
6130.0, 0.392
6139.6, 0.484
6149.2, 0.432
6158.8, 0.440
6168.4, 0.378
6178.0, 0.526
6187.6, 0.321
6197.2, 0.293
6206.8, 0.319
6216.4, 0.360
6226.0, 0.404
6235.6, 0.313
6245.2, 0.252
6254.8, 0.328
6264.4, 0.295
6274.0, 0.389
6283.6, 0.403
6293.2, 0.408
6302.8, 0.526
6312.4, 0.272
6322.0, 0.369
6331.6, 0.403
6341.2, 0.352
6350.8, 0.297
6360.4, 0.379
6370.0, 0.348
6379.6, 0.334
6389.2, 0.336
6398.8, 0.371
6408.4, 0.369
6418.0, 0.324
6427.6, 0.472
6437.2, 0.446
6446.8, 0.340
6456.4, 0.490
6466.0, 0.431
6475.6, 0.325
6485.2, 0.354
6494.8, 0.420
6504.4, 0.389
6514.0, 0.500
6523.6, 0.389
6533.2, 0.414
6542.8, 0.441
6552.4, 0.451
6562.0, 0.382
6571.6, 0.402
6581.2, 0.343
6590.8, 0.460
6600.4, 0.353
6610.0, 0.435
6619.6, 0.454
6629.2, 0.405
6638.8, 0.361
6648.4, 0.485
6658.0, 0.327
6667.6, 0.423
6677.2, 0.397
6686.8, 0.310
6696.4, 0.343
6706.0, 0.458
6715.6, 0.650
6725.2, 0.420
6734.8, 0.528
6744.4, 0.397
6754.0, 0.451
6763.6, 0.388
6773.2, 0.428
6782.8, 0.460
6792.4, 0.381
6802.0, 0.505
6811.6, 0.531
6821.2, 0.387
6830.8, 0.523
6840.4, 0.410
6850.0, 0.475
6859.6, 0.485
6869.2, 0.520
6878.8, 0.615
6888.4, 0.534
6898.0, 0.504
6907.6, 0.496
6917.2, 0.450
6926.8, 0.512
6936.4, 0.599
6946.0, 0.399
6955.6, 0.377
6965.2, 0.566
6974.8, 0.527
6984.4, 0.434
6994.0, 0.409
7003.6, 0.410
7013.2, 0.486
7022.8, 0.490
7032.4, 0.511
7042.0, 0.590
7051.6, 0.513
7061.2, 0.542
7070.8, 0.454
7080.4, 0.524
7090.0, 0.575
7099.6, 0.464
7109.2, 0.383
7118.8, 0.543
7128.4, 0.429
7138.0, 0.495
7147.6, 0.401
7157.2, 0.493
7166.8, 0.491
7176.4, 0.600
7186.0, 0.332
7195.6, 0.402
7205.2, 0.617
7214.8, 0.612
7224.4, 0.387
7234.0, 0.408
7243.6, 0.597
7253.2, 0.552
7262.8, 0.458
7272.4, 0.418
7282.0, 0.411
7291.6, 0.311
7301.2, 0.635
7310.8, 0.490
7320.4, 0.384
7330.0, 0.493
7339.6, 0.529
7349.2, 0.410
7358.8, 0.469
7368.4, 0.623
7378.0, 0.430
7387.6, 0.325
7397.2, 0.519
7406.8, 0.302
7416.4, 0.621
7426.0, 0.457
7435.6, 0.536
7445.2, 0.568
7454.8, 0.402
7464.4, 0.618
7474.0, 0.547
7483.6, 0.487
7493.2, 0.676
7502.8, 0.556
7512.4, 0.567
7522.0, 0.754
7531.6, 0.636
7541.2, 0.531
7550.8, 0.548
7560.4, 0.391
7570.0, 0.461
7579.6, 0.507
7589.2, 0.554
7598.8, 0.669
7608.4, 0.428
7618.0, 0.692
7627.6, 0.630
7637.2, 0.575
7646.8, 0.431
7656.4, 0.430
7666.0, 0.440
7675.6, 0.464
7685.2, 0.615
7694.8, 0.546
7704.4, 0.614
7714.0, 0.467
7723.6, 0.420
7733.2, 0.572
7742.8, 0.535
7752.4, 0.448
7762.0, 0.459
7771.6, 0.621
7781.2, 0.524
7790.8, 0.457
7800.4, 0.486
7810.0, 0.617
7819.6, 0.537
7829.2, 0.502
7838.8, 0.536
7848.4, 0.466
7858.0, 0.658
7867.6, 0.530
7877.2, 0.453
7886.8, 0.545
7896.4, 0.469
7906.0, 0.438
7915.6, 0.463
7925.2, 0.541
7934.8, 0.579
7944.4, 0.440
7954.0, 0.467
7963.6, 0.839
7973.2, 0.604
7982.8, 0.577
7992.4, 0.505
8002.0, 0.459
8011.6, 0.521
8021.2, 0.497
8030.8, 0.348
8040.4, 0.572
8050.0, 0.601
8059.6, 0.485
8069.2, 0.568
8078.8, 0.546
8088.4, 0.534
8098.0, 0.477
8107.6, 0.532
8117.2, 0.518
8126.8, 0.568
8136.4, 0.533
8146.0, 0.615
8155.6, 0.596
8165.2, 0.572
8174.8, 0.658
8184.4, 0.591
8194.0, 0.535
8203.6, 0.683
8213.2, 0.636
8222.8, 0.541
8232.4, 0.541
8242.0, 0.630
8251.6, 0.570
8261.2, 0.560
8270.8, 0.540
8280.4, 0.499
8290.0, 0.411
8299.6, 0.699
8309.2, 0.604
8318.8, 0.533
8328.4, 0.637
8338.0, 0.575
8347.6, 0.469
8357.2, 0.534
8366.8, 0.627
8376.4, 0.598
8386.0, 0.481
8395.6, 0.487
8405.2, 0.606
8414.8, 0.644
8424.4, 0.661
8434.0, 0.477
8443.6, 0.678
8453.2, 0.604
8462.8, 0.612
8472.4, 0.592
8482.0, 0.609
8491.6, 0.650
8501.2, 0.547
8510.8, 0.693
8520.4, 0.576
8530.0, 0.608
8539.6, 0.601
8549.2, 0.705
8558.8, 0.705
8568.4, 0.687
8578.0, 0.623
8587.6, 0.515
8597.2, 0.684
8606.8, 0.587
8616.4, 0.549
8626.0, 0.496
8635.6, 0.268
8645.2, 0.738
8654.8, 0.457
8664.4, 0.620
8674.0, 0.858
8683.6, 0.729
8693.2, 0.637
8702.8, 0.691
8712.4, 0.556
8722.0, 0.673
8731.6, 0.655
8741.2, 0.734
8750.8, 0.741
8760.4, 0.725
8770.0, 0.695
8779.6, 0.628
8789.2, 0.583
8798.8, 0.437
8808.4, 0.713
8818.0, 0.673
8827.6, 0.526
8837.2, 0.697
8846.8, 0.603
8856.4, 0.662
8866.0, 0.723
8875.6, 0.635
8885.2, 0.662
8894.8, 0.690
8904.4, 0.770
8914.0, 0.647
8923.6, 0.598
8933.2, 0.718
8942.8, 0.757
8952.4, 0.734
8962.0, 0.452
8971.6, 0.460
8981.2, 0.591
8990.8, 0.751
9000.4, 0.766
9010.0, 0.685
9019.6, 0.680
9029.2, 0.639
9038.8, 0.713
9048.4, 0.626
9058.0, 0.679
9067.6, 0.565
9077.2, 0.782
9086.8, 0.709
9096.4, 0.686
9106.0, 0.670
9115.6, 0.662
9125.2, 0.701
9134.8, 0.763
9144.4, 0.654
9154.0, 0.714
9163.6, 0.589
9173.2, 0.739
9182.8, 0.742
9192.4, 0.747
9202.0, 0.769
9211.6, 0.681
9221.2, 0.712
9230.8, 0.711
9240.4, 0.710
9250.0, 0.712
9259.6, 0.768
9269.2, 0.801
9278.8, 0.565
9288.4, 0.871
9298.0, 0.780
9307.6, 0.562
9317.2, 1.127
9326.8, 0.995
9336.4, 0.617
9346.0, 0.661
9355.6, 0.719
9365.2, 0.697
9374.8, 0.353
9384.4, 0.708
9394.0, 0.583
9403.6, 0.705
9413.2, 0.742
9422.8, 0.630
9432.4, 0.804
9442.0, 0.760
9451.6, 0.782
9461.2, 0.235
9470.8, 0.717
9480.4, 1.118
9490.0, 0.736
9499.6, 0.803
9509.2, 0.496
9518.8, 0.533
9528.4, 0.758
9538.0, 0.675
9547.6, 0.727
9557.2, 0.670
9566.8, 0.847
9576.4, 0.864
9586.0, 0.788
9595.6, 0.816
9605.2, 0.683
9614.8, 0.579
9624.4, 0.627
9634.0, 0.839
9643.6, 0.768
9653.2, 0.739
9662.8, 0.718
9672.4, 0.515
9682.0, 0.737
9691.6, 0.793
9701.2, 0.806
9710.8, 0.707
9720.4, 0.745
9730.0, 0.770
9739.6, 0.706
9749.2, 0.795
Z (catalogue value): 0.521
